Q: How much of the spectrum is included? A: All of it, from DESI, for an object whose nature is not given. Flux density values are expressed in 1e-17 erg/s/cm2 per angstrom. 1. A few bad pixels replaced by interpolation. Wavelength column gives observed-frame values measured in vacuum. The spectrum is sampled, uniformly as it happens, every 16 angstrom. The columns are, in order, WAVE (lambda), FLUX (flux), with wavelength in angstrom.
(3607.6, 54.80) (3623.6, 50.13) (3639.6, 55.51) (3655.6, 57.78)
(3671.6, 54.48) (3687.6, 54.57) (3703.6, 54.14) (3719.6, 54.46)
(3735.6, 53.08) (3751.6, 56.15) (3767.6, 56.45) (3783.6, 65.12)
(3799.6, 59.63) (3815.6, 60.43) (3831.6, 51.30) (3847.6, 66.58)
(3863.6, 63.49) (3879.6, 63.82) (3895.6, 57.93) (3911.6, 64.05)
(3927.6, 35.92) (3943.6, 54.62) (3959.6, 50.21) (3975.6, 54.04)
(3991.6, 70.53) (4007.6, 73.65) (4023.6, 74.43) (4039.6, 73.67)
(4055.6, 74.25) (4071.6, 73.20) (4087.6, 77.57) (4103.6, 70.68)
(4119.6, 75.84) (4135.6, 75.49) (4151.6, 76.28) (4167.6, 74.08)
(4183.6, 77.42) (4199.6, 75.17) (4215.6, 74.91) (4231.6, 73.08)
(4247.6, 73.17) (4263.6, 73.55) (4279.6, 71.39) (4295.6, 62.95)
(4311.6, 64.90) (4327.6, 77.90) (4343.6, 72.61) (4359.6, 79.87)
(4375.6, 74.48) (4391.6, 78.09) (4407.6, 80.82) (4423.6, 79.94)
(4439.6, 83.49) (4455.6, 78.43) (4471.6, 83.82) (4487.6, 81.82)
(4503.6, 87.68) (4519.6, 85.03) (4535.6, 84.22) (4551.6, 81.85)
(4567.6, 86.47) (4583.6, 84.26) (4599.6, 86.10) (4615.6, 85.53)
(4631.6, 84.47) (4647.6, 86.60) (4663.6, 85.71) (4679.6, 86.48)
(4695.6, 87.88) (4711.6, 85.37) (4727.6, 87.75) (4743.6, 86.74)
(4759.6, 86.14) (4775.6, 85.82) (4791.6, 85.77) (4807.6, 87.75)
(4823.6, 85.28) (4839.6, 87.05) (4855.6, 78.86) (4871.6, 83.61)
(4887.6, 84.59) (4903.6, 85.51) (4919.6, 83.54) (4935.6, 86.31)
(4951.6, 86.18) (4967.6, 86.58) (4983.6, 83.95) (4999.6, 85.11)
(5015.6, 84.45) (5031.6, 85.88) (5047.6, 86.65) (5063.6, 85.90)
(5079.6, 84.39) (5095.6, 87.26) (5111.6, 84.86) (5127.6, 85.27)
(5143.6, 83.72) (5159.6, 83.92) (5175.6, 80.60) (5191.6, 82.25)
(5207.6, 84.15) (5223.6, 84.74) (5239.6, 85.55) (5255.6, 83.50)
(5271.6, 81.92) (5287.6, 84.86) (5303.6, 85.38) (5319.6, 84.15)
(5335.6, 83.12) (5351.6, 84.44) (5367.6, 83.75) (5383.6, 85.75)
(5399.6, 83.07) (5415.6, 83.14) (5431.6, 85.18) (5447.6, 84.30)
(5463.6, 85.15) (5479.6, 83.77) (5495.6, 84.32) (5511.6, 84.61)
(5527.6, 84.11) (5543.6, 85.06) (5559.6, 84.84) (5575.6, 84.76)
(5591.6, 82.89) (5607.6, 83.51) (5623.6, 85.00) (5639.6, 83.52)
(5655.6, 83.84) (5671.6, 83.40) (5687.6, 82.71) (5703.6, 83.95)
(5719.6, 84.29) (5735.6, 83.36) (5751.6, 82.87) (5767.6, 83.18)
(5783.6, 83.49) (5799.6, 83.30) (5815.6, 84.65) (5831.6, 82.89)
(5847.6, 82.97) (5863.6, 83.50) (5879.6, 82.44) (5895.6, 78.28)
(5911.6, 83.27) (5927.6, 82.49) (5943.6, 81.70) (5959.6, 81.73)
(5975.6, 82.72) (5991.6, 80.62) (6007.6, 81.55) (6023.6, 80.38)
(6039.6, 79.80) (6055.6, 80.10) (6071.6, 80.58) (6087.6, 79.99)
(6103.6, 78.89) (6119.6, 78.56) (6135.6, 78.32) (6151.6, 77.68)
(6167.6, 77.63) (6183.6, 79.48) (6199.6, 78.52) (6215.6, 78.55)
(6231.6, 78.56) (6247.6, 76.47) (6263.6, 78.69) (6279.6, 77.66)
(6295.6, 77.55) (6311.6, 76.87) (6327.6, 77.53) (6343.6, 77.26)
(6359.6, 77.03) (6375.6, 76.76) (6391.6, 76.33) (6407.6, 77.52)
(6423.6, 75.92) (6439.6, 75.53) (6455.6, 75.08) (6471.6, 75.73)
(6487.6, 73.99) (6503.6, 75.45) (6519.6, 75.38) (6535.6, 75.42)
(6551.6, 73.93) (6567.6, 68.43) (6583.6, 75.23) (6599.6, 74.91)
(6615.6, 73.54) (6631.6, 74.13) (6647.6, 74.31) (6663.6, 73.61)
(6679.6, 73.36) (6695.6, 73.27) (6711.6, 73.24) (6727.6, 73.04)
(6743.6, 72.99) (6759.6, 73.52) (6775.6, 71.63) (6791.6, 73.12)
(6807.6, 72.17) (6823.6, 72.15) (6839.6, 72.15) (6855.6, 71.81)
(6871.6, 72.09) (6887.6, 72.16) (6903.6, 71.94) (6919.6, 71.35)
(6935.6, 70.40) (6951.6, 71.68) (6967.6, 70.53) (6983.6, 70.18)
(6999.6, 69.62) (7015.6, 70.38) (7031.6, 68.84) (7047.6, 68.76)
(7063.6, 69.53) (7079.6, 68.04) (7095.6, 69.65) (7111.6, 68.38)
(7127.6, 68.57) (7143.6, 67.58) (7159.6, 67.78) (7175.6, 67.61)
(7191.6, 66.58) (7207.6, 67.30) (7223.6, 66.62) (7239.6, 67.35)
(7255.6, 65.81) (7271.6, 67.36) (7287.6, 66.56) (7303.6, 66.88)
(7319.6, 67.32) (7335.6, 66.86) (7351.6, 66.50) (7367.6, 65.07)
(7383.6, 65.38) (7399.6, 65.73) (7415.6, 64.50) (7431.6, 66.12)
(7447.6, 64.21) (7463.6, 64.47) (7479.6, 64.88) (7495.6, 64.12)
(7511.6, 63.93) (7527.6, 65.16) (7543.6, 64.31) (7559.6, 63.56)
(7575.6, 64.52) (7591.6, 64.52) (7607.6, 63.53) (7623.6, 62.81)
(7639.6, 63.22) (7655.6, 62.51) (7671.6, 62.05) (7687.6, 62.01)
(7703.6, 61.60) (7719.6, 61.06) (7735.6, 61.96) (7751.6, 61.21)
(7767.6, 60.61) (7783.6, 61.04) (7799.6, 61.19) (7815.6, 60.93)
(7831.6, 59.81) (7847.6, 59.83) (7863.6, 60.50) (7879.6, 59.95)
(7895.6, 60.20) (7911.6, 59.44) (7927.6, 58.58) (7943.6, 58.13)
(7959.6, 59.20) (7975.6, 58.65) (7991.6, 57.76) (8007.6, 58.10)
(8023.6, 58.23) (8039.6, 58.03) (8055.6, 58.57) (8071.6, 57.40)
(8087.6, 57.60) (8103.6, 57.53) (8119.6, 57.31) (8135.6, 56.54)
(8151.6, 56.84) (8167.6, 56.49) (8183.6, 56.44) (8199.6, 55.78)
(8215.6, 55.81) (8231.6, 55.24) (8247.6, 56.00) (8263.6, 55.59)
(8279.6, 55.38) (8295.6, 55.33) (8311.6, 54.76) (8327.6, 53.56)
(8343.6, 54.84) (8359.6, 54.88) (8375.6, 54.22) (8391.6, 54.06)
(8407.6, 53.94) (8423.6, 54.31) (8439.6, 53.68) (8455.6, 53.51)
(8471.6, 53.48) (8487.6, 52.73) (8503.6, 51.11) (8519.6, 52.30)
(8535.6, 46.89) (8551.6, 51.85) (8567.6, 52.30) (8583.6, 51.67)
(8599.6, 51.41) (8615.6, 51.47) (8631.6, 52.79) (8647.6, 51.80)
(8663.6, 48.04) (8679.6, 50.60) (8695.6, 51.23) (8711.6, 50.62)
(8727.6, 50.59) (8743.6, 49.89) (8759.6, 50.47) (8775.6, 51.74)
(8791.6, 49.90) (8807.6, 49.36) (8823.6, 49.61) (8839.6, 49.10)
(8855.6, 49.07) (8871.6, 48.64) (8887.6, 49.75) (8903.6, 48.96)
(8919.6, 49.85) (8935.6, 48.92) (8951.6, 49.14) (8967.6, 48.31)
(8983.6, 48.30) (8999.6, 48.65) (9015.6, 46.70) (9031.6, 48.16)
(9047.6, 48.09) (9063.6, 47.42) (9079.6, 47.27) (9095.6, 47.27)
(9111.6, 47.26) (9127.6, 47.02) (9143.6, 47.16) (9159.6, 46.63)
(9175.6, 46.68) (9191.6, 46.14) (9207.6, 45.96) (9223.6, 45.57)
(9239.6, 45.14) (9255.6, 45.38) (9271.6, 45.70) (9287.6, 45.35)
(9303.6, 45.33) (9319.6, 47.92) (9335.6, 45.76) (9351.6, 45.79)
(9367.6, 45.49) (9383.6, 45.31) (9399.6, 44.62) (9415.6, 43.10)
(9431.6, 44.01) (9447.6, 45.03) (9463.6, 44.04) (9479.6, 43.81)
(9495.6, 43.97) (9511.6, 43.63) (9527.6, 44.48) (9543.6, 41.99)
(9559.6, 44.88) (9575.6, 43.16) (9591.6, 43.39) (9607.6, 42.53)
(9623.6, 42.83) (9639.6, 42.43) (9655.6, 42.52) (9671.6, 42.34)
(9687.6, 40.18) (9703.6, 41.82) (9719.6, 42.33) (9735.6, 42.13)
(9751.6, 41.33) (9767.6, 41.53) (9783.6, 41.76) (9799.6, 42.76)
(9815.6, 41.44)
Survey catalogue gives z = 0.000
